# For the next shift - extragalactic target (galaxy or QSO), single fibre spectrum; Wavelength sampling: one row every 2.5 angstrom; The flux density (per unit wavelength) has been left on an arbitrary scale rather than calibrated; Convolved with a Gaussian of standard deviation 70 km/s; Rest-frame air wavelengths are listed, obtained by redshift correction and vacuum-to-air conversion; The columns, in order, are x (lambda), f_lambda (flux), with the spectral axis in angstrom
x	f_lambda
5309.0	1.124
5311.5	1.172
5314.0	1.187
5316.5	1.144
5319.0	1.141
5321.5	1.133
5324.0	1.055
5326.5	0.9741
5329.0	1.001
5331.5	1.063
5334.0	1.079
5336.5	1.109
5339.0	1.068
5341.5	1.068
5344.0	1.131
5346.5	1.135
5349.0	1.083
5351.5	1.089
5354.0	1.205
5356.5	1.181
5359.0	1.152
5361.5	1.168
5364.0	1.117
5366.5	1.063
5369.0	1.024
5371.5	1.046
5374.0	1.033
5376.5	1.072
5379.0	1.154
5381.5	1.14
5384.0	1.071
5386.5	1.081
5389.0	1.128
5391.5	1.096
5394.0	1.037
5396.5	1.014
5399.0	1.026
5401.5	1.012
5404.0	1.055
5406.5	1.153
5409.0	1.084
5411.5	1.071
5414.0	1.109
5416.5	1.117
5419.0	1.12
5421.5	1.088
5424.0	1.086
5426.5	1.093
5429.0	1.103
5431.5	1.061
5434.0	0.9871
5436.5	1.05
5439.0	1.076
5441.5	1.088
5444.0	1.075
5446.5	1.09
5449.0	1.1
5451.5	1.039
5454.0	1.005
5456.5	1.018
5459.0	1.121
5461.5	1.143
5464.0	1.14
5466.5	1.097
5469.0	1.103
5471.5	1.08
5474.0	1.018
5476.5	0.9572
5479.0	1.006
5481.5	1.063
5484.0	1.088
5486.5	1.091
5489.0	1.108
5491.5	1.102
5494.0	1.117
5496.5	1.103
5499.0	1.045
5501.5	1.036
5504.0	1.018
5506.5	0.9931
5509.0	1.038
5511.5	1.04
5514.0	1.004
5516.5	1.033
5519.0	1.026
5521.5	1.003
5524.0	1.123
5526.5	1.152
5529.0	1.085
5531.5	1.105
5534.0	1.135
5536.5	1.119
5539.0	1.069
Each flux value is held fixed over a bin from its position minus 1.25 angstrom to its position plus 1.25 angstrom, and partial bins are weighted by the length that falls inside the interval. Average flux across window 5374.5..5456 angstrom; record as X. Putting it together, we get 1.08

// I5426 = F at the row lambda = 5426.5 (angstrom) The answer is 1.093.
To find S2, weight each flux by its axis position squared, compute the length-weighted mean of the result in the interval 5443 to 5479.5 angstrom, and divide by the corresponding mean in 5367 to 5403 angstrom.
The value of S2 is 1.0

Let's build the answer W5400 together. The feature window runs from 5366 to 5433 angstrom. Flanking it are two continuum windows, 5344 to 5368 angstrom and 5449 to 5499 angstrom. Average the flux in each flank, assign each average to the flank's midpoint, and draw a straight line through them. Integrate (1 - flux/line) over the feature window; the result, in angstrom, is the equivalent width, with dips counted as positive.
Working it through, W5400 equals 1.9 angstrom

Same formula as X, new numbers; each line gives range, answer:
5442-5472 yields 1.08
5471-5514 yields 1.05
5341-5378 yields 1.11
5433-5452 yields 1.07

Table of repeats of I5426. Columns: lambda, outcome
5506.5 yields 0.9931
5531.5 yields 1.105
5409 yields 1.084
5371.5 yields 1.046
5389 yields 1.128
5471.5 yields 1.08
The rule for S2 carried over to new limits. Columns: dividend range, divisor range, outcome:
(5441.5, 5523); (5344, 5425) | 1.00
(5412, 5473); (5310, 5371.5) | 1.02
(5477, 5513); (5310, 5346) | 1.03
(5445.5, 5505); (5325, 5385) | 1.02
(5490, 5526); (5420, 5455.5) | 1.01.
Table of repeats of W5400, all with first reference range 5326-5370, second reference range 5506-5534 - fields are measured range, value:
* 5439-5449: -0.1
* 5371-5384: 0.0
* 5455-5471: -0.4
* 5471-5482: 0.5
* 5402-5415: -0.1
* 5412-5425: -0.2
